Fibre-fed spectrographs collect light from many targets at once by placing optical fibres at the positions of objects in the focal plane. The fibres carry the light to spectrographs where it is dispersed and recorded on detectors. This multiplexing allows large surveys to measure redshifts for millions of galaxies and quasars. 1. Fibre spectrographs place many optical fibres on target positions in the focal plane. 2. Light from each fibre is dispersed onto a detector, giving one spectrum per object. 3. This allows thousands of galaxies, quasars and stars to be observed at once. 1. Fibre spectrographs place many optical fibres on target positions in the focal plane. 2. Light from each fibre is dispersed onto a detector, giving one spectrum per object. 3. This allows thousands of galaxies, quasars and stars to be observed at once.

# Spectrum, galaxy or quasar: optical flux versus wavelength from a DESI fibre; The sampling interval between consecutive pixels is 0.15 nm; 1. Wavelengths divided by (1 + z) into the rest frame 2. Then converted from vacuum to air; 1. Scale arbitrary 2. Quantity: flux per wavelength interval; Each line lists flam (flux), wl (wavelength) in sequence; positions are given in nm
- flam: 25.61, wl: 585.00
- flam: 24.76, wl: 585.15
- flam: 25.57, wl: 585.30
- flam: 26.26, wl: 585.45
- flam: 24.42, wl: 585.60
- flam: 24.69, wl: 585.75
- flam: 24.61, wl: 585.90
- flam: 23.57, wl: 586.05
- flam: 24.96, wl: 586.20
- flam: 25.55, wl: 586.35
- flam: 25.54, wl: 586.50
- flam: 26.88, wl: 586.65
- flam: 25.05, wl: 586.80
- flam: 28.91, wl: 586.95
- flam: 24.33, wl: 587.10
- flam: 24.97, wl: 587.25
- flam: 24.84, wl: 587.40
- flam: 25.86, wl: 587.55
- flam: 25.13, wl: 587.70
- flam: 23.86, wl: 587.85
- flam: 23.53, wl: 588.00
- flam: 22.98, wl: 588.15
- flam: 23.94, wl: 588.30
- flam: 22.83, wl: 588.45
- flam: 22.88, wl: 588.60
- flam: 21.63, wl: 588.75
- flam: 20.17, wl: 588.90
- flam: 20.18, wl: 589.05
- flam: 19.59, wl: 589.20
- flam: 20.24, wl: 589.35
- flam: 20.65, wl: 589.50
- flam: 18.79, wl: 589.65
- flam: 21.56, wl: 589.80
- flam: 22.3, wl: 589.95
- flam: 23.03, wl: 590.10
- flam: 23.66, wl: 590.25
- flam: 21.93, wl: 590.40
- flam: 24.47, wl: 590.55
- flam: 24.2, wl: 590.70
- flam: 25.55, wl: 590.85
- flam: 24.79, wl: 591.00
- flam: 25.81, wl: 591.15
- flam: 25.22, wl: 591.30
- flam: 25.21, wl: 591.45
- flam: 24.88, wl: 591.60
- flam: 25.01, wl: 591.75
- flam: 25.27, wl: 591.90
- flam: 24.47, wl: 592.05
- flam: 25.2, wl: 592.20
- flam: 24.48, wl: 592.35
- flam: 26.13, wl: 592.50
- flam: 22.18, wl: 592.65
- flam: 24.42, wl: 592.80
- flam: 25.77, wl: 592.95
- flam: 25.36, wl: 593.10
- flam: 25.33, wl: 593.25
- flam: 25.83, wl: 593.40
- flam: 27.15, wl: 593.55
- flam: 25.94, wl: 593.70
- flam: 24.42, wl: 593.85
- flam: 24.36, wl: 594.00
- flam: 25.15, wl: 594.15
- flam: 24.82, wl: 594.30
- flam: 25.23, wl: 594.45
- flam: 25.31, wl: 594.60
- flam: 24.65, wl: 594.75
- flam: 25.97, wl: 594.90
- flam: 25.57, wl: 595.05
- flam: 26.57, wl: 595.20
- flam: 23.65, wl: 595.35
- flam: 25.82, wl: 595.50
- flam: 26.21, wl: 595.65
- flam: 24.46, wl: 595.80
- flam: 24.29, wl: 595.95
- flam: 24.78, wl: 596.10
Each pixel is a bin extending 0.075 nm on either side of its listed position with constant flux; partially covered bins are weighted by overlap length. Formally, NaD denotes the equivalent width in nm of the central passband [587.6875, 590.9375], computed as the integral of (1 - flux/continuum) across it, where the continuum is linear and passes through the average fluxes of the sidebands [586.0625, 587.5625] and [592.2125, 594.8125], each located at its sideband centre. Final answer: 0.39 nm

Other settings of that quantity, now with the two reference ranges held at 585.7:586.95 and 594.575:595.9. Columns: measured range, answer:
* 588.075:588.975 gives 0.10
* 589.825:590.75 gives 0.08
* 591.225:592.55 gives 0.01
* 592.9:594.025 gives -0.01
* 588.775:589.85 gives 0.22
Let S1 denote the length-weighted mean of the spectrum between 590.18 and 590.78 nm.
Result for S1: 23.6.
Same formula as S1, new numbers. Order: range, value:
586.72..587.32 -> 25.8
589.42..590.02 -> 20.8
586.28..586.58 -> 25.6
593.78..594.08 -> 24.4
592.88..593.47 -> 25.6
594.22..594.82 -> 25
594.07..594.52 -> 25.1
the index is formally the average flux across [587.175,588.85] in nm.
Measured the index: 23.8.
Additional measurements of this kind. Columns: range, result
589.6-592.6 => 24.1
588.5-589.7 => 20.6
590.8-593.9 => 25.2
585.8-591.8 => 23.7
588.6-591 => 22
